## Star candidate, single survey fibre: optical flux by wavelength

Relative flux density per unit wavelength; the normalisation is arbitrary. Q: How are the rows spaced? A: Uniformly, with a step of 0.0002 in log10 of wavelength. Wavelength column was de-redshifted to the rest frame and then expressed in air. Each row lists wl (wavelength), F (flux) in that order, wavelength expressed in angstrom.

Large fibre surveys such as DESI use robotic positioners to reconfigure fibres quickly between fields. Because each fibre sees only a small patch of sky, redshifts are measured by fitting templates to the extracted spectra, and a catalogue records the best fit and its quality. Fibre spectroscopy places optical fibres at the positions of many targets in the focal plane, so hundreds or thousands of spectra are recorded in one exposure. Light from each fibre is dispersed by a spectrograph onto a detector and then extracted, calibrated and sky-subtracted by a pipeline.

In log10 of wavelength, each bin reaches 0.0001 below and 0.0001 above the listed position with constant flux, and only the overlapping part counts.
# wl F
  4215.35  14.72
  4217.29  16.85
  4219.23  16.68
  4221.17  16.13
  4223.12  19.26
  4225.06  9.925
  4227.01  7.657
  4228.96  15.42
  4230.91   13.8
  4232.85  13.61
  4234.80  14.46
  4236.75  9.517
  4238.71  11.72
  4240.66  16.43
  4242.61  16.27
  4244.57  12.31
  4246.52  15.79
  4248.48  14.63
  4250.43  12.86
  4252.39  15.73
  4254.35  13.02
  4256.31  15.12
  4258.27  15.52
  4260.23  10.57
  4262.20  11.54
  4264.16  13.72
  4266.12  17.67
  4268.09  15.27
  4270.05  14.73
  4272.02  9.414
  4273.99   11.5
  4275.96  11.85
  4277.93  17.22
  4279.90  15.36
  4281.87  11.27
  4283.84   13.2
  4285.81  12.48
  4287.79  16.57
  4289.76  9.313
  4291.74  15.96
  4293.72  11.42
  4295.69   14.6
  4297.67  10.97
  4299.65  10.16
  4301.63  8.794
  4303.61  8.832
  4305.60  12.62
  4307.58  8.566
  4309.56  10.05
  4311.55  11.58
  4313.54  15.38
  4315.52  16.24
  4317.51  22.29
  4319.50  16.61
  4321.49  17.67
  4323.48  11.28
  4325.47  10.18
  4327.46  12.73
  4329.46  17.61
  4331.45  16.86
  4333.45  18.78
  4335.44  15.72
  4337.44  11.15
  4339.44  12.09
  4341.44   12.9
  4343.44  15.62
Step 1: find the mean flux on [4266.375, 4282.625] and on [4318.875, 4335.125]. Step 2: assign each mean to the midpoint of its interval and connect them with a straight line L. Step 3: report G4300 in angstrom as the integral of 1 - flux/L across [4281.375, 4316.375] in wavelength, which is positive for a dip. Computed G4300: 5.4 angstrom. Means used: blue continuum 13.5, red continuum 15.2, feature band 12.1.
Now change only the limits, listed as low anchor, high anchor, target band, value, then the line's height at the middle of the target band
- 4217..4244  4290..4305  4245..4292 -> -4.33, 12.6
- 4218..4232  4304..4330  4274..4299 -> 1.33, 14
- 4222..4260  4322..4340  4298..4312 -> 3.98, 14.1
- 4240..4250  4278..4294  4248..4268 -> 0.54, 14.5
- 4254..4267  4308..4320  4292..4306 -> 3.27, 14.7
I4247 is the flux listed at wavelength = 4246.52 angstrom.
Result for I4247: 15.79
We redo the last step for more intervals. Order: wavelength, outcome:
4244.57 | 12.31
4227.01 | 7.657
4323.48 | 11.28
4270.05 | 14.73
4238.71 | 11.72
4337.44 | 11.15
